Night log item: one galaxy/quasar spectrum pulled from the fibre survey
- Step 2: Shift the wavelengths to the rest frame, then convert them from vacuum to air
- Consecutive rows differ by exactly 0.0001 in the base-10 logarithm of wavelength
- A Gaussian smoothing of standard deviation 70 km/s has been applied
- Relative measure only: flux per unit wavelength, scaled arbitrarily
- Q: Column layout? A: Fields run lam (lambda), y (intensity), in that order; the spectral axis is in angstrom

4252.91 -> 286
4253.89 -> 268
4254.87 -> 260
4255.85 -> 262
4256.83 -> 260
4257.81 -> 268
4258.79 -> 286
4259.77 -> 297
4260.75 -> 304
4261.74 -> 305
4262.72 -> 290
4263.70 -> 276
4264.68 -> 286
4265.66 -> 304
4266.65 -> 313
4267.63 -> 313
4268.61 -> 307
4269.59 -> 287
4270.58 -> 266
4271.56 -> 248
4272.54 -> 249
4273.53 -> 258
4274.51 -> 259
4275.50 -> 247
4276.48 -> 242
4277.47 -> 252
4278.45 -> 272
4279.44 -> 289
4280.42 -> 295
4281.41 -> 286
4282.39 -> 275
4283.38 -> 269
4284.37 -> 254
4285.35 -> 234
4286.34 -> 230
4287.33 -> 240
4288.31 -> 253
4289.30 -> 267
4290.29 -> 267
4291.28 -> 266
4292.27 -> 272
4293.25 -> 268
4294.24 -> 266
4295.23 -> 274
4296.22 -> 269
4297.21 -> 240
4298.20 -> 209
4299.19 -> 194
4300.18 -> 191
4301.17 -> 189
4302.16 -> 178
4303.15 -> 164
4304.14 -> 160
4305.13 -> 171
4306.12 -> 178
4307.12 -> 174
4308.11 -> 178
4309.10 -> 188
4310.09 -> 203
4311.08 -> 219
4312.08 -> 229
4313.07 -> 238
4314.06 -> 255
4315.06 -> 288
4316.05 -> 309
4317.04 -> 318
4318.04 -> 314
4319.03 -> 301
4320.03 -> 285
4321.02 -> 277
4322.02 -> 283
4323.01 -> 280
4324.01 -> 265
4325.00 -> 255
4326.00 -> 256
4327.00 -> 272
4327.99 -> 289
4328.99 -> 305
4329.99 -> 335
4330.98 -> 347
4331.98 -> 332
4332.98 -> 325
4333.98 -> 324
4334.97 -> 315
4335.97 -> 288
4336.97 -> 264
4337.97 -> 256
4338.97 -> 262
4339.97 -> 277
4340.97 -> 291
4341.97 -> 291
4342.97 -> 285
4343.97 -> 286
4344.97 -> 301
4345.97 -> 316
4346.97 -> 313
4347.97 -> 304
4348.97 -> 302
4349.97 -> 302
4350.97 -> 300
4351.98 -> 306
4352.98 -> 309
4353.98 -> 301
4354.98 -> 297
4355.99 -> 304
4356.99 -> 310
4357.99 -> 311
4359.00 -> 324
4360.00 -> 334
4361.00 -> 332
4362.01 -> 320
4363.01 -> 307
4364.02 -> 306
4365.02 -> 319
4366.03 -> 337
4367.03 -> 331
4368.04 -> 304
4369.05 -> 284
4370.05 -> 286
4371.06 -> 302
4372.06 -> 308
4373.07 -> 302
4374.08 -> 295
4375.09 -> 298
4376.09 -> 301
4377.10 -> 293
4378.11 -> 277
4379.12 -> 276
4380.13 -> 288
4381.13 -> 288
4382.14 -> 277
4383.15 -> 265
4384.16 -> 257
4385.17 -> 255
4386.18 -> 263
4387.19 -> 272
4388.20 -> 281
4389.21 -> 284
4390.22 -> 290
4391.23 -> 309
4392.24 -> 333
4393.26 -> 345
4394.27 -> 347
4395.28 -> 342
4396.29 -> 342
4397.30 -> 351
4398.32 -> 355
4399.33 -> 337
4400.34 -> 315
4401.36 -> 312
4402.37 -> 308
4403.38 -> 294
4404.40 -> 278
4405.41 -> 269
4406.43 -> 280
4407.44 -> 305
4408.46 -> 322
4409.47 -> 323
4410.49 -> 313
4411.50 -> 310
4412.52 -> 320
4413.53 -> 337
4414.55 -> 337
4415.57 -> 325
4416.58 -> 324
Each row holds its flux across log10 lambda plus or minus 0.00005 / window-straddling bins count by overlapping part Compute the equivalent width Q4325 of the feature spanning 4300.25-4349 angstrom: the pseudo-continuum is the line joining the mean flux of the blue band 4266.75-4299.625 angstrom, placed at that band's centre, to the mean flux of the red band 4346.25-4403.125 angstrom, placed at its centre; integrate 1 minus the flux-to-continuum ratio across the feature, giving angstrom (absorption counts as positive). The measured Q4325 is 3.0 angstrom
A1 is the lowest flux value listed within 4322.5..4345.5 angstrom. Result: 255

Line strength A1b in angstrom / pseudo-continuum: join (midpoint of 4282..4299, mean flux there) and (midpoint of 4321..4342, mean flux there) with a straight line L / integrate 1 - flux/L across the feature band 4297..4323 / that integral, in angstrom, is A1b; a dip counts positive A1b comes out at 4.2 angstrom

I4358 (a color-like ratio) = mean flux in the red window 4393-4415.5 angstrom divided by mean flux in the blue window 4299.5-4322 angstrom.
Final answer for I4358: 1.4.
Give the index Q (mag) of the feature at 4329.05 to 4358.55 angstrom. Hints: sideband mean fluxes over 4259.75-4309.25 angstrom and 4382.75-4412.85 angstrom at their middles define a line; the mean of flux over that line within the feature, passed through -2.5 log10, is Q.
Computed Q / -0.08 mag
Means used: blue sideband 250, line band 302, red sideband 306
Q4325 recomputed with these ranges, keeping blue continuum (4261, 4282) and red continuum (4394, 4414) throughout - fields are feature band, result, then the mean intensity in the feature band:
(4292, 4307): 3.85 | 213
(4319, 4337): 0.00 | 295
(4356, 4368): -0.56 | 320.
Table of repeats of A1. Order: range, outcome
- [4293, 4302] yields 189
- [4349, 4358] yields 297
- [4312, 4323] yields 229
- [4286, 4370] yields 160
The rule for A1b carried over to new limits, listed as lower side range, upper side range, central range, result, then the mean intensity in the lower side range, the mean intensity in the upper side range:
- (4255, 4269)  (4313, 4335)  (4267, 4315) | 8.43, 290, 295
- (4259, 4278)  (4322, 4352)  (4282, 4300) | 2.07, 279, 294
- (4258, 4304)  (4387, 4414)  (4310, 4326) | 0.33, 260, 314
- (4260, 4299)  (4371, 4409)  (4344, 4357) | -0.67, 269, 300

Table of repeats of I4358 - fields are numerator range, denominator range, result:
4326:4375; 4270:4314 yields 1.29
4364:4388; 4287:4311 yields 1.33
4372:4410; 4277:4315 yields 1.29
